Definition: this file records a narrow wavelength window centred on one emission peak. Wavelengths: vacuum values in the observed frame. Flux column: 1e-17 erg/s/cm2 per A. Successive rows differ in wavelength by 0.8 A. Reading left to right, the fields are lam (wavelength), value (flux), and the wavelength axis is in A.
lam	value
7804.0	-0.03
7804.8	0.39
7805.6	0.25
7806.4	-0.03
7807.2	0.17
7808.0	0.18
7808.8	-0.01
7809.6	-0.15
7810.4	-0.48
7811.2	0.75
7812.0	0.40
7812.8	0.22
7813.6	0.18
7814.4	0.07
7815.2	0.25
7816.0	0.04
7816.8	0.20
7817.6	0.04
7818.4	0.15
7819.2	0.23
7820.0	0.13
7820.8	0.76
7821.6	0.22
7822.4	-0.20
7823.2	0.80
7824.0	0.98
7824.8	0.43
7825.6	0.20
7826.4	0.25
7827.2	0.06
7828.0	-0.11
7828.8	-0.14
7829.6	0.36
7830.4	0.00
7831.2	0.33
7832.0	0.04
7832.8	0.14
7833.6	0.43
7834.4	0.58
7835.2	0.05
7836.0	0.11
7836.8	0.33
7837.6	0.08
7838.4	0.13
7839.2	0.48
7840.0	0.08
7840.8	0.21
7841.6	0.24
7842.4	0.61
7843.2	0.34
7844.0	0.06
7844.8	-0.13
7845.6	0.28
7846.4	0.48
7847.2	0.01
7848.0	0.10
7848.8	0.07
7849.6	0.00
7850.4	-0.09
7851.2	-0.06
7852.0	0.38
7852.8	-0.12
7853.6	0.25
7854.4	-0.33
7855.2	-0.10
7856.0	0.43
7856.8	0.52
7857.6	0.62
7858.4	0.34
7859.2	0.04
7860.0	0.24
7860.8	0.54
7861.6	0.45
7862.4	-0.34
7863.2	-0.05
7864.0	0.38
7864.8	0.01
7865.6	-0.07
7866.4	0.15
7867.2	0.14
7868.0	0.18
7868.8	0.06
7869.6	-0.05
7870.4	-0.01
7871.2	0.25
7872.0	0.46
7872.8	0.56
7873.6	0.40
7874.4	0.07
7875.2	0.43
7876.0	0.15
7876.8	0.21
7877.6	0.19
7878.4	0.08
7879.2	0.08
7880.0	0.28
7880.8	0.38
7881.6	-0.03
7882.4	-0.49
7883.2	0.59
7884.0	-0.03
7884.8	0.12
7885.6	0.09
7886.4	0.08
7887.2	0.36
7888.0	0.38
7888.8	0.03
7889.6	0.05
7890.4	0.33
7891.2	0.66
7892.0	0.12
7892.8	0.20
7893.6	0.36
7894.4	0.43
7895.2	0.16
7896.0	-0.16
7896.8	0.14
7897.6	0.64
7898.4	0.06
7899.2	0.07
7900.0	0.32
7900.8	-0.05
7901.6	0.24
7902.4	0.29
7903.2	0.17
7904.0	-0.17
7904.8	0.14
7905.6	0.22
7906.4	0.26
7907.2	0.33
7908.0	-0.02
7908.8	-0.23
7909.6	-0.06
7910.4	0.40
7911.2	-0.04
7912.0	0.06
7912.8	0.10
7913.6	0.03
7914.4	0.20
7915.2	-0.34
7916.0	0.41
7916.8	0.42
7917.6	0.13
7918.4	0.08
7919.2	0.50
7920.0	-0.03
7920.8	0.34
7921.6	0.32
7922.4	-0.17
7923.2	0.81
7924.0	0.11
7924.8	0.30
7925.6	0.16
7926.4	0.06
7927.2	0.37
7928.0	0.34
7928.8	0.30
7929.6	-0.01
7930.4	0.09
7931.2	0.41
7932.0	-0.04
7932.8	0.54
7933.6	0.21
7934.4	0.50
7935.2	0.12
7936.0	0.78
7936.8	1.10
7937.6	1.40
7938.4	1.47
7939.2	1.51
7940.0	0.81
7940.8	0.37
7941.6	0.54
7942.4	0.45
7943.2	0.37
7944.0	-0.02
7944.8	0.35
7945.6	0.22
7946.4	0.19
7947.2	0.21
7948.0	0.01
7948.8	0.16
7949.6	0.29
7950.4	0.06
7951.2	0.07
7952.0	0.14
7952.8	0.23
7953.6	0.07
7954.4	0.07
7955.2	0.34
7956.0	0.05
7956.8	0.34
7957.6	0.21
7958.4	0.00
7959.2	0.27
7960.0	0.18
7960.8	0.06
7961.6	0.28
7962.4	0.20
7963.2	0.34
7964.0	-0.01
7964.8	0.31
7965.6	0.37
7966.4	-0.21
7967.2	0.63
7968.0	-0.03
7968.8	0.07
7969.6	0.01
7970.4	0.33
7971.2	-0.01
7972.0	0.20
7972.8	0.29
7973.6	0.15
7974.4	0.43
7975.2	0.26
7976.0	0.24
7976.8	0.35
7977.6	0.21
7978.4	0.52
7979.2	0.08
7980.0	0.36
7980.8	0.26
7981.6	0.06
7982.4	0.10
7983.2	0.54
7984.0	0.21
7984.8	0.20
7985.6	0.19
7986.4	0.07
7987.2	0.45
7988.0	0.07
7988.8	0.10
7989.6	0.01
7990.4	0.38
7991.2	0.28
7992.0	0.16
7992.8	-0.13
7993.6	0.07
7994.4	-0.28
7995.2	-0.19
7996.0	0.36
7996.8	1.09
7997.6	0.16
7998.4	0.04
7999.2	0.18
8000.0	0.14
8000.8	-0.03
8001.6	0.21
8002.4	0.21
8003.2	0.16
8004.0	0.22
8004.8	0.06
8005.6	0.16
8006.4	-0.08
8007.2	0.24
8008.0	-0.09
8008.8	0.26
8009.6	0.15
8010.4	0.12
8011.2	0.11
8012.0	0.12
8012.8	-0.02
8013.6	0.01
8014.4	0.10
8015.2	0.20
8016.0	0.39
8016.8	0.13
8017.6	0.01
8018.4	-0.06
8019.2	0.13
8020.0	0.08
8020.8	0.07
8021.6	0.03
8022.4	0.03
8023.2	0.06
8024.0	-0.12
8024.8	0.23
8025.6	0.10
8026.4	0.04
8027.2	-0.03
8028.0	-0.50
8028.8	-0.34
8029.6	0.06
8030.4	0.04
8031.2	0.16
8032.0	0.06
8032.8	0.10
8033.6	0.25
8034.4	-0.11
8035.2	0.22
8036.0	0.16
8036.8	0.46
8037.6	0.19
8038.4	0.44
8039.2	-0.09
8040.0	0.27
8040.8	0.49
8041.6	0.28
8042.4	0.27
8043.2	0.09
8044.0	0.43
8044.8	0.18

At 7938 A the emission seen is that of Hgamma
